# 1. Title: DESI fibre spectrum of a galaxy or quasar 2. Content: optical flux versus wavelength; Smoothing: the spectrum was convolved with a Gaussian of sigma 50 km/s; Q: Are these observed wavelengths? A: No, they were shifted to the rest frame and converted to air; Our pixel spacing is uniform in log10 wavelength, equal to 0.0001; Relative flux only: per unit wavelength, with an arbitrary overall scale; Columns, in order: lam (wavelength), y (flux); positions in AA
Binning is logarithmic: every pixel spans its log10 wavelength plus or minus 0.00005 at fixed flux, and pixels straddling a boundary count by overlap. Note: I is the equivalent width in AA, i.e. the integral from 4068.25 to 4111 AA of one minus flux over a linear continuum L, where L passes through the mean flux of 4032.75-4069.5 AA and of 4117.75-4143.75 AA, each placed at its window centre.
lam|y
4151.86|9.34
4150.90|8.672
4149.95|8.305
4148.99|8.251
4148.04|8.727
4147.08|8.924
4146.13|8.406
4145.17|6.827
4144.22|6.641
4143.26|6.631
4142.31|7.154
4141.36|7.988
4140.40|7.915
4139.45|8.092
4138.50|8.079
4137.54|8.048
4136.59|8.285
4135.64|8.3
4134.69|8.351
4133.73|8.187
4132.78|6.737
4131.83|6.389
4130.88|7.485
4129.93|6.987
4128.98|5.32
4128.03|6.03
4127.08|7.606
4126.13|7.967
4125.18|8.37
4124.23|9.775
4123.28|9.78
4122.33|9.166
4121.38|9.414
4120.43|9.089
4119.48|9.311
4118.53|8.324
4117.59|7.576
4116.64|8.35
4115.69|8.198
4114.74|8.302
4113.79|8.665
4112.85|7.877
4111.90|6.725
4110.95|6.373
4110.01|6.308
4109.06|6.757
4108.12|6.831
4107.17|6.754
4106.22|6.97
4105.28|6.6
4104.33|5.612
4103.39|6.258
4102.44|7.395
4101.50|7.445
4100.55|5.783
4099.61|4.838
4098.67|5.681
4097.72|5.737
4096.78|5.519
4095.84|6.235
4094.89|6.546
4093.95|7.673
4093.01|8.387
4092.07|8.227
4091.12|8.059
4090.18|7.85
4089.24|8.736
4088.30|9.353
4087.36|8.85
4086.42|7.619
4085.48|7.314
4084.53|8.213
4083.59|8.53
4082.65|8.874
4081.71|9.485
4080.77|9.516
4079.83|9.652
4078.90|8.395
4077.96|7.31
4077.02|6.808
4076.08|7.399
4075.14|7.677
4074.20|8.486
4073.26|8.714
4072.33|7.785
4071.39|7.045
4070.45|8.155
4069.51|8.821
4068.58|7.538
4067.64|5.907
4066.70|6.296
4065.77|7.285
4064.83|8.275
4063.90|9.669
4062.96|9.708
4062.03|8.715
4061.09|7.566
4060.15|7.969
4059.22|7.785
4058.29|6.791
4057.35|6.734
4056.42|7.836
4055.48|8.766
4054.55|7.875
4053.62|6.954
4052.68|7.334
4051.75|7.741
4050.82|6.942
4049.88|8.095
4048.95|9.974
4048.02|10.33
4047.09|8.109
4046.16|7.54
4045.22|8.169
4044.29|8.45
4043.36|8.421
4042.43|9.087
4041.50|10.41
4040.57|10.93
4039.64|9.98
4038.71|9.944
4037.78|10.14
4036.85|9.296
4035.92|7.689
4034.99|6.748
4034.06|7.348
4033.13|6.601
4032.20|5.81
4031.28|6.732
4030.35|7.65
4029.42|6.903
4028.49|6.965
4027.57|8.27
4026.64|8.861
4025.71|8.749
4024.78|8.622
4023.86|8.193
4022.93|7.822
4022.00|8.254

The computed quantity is 3.24 AA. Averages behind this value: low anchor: 8.24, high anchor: 7.95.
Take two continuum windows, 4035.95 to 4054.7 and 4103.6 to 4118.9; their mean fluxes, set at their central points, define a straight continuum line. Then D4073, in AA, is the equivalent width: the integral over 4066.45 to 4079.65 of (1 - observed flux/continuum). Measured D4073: 0.8 AA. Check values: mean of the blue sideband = 8.77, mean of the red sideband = 7.24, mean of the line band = 7.66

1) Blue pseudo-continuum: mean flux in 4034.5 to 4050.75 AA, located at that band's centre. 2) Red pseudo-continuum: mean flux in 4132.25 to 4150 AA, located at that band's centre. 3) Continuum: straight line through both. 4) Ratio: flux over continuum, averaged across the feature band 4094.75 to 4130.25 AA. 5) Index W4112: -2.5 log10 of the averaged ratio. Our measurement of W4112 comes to 0.13 mag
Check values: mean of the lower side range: 8.96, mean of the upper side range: 7.87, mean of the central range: 7.28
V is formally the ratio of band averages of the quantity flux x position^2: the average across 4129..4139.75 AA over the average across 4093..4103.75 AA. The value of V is 1.22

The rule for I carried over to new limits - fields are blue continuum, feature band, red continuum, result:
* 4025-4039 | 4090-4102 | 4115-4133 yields 1.8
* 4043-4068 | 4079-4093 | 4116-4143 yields -1.0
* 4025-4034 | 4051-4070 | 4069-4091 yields 0.4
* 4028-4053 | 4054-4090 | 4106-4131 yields 0.0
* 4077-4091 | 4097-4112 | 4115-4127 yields 3.9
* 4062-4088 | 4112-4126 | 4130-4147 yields -1.6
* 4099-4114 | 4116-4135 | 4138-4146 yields -2.5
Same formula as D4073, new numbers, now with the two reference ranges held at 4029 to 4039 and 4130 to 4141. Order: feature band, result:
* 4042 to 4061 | -0.83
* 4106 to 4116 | 0.66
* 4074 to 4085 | -0.91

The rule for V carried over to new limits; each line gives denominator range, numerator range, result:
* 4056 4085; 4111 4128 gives 1.07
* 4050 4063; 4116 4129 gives 1.12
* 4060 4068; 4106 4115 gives 0.92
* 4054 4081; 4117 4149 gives 1.03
